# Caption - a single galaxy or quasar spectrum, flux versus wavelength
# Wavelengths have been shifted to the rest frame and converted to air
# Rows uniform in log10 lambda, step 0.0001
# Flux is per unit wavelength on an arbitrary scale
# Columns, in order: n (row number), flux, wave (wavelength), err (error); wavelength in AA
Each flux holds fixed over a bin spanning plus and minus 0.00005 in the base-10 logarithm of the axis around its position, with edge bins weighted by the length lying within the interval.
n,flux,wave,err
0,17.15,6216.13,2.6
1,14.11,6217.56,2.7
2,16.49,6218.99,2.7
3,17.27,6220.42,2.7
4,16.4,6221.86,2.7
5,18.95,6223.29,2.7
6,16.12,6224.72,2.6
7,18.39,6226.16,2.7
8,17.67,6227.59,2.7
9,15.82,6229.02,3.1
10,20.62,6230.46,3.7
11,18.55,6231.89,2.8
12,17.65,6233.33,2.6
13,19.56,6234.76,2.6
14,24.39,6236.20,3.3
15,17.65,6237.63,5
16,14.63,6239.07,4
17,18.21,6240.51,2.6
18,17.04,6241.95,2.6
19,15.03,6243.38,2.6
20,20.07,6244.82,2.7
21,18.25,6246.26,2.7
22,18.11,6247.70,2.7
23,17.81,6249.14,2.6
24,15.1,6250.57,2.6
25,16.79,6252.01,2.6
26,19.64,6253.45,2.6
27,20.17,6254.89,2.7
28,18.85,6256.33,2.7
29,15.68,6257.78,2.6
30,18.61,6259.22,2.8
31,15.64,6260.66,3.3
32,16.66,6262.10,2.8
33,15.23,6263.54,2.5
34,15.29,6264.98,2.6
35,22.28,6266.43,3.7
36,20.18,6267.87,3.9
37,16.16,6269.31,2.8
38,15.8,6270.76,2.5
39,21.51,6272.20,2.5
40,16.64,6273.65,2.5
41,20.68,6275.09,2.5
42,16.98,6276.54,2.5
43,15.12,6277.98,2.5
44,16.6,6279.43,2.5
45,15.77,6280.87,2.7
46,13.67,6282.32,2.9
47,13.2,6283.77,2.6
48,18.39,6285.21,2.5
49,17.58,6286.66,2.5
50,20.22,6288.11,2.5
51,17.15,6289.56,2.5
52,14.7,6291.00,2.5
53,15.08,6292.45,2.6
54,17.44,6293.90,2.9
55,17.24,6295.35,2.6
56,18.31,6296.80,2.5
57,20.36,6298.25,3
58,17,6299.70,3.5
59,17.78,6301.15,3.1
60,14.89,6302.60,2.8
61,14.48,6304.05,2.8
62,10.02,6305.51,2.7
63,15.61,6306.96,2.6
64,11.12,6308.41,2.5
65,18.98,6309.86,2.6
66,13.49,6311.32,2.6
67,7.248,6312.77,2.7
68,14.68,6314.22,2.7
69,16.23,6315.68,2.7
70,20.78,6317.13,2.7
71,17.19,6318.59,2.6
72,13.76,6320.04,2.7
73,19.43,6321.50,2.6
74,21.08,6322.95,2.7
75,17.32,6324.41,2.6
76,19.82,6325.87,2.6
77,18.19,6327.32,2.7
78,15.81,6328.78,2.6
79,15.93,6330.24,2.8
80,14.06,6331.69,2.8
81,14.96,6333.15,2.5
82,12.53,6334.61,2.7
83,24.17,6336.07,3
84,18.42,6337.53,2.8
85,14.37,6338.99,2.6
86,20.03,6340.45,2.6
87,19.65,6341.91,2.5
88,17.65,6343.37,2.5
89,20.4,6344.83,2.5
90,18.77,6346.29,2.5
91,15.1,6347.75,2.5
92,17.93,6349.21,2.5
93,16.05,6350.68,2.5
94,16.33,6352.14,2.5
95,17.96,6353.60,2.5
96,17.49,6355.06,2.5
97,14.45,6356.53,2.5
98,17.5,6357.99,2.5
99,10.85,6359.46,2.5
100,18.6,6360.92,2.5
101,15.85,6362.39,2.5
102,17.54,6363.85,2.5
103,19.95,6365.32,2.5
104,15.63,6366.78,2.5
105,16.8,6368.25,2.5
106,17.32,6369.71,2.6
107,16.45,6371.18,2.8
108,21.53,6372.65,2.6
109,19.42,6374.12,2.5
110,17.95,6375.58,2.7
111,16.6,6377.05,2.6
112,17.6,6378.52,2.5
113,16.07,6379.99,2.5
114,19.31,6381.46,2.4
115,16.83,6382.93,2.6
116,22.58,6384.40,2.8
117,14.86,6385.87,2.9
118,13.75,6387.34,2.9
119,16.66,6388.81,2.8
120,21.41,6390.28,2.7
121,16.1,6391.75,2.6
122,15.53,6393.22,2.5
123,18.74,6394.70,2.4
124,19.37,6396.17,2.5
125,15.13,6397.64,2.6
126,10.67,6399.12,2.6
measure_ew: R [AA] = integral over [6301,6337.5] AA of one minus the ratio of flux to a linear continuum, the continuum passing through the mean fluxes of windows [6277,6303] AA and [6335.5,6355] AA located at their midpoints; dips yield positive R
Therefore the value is 3.1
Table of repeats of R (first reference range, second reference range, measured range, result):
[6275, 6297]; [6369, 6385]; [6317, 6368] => 1.1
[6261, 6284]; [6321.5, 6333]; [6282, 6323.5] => 2.8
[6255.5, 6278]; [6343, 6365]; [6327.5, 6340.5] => 0.4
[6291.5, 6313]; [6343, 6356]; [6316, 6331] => -1.4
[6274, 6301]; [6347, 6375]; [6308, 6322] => 1.4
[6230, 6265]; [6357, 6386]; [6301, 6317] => 3.2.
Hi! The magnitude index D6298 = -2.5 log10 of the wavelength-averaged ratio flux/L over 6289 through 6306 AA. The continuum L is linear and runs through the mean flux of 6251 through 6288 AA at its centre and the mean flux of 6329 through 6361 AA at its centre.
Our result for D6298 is 0.06 mag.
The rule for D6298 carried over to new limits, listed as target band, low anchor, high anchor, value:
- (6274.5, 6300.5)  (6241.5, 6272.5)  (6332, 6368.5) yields 0.034 mag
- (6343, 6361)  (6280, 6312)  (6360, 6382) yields 0.032 mag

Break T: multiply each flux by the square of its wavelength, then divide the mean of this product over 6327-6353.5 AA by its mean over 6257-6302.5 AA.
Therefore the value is 1.02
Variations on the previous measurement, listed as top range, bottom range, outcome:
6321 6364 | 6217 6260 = 1.00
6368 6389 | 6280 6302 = 1.07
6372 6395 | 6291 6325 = 1.14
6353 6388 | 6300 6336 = 1.11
